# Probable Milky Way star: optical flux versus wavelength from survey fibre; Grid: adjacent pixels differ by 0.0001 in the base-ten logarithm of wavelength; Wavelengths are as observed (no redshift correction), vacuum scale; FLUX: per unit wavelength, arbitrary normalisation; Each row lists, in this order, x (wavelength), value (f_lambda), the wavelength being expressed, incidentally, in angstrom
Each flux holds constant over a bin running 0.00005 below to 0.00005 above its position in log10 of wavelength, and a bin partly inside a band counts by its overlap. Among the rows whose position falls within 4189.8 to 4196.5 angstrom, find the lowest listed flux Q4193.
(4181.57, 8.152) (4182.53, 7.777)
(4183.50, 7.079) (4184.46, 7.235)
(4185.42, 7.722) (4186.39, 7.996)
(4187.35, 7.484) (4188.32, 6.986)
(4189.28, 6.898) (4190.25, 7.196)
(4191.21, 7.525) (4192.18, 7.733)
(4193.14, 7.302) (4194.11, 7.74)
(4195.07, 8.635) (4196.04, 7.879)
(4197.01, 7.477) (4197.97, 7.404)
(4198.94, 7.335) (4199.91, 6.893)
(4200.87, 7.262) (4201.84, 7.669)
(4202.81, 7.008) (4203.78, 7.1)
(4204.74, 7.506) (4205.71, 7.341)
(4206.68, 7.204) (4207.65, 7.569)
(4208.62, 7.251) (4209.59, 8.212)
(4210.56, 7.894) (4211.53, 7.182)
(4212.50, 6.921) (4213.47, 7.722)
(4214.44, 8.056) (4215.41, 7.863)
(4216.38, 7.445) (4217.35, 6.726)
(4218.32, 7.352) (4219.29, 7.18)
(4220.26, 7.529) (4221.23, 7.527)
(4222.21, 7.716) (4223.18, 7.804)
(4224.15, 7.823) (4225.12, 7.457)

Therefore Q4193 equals 7.196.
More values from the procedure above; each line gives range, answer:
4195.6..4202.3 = 6.893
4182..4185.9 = 7.079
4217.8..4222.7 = 7.18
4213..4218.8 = 6.726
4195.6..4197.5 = 7.477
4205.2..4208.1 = 7.204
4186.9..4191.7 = 6.898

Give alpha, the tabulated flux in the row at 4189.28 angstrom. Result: 6.898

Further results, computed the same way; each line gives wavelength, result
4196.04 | 7.879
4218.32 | 7.352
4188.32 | 6.986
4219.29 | 7.18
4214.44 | 8.056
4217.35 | 6.726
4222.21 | 7.716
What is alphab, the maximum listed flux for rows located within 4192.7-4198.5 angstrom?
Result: 8.635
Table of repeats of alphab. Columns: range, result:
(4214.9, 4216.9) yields 7.863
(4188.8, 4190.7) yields 7.196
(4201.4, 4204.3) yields 7.669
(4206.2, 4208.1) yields 7.569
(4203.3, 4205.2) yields 7.506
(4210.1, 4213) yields 7.894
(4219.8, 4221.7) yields 7.529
